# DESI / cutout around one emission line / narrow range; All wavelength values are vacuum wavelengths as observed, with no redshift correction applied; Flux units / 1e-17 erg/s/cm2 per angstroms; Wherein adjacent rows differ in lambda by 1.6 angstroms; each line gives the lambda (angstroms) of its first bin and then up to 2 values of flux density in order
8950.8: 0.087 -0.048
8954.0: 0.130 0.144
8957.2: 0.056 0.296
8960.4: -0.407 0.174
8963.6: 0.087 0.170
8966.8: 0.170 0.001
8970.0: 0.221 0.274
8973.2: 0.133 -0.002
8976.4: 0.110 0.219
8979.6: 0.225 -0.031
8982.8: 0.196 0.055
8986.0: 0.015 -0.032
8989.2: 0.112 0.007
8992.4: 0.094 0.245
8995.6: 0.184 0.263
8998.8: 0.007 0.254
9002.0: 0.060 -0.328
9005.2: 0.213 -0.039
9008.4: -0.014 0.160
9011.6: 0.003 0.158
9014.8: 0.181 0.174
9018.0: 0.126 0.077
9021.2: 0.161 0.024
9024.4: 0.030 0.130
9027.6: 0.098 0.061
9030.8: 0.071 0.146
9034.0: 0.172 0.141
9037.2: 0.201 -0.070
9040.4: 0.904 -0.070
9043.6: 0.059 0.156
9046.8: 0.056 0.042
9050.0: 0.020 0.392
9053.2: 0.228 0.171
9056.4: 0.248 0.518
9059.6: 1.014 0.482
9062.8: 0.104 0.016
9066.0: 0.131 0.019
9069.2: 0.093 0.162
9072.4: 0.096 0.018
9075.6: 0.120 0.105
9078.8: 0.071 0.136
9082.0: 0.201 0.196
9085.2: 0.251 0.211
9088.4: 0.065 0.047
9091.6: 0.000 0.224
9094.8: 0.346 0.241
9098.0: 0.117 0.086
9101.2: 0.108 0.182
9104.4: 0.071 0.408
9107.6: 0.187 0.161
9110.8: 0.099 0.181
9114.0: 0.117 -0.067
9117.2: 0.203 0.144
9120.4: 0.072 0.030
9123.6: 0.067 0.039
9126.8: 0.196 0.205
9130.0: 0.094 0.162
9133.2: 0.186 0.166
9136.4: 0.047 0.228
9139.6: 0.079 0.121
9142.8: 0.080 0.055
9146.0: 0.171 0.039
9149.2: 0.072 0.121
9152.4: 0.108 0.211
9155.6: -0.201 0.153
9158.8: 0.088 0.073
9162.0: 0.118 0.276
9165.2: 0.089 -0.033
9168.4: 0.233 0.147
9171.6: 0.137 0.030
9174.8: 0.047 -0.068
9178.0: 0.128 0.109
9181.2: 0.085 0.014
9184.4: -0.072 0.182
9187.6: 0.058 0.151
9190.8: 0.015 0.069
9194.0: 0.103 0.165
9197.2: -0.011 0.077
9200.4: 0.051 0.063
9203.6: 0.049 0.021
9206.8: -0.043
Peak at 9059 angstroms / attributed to H-beta 4861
